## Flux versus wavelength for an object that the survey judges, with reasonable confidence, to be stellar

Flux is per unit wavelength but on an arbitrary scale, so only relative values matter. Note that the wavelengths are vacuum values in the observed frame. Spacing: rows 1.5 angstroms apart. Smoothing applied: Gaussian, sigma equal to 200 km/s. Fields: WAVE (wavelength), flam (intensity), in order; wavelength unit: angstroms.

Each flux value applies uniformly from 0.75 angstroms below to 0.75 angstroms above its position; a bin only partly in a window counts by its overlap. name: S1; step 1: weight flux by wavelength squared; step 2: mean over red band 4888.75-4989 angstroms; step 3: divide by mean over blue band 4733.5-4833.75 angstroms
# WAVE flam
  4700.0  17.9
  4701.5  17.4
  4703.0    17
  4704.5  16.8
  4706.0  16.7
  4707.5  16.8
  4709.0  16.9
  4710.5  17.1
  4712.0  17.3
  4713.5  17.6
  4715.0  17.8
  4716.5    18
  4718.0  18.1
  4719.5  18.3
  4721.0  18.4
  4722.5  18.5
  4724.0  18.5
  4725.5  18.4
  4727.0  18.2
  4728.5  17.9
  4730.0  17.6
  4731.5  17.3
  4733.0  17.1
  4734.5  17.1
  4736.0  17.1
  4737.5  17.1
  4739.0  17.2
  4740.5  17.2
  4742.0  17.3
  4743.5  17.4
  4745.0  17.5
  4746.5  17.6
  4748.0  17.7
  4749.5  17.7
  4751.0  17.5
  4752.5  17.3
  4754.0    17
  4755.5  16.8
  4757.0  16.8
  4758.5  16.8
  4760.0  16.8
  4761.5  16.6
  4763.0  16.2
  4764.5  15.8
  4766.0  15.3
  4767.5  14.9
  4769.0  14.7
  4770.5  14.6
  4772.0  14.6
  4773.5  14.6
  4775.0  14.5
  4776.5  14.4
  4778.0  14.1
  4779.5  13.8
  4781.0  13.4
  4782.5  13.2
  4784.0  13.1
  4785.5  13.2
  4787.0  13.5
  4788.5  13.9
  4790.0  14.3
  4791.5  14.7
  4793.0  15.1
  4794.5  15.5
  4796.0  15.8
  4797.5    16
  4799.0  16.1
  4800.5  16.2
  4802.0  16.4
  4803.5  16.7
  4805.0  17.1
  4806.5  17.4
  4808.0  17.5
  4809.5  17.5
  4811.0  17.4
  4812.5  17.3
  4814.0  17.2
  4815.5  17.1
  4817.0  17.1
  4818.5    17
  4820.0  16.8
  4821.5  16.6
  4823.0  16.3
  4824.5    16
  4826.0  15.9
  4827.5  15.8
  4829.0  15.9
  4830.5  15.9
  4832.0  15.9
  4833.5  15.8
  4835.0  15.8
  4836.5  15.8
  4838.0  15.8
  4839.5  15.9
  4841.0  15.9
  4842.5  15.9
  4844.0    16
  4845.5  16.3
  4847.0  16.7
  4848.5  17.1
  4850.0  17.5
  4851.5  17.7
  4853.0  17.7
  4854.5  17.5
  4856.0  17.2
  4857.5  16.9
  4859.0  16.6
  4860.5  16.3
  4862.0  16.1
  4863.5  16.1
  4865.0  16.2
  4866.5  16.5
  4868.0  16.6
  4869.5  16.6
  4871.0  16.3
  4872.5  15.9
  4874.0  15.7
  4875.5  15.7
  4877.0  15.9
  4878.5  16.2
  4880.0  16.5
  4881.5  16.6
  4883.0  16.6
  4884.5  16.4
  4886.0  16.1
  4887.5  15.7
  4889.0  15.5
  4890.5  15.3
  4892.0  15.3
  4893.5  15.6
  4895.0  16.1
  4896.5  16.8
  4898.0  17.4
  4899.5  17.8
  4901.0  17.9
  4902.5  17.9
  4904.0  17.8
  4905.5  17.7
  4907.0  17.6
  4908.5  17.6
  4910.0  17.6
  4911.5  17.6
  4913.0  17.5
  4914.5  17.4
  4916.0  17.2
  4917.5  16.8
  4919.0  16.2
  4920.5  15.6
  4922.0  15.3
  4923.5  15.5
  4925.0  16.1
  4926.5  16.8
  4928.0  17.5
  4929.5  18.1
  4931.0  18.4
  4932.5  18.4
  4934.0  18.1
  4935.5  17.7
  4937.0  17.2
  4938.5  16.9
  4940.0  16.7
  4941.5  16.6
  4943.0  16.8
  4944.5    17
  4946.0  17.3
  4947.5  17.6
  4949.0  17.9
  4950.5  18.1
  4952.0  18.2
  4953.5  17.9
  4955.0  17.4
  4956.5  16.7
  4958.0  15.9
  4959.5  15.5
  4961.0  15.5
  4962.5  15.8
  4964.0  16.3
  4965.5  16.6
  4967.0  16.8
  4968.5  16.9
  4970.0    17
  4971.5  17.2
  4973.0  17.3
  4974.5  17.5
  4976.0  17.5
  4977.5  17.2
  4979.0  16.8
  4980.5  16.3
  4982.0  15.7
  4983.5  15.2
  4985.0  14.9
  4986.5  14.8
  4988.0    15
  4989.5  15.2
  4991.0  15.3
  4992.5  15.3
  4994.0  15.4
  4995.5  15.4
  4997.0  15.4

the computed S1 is 1.1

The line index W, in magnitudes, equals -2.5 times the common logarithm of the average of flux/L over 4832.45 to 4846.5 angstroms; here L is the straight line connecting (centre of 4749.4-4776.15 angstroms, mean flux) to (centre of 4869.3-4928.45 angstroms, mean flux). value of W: 0.03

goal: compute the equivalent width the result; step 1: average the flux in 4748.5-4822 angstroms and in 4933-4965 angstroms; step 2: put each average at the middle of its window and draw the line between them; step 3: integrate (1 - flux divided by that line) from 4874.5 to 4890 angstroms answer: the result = 0.39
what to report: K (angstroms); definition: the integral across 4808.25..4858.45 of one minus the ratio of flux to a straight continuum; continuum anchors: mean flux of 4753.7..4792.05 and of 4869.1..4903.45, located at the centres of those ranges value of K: -3.0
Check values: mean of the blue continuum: 14.9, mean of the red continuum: 16.3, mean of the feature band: 16.6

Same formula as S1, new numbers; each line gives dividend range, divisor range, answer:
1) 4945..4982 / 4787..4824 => 1.11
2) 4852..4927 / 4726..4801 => 1.10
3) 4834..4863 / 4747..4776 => 1.07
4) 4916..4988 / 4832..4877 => 1.06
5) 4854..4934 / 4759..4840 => 1.11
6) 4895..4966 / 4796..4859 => 1.08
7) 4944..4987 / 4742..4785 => 1.15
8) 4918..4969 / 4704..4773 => 1.08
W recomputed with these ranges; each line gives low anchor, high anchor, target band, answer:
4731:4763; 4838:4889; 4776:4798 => 0.186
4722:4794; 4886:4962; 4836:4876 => 0.008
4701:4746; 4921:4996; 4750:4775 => 0.090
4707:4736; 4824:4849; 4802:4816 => -0.050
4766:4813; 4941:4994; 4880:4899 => -0.014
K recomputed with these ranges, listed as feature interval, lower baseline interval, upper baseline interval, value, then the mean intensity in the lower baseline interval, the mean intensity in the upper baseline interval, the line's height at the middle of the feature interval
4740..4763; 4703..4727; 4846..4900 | 0.3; 17.7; 16.5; 17.4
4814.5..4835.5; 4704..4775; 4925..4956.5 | 1.1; 17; 17.5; 17.2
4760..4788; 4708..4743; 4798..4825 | 4.4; 17.6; 16.9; 17.2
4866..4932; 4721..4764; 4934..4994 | 0.6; 17.4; 16.6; 16.8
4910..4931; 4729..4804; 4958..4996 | -1.0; 15.9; 16.1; 16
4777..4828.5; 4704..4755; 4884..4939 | 4.6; 17.5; 16.9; 17.3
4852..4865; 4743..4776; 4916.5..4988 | -0.2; 16.3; 16.8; 16.5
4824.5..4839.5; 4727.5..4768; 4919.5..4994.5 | 0.9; 17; 16.7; 16.9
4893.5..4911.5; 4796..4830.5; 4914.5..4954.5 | -0.4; 16.7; 17.2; 17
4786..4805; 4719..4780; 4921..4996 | 1.5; 16.7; 16.7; 16.7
